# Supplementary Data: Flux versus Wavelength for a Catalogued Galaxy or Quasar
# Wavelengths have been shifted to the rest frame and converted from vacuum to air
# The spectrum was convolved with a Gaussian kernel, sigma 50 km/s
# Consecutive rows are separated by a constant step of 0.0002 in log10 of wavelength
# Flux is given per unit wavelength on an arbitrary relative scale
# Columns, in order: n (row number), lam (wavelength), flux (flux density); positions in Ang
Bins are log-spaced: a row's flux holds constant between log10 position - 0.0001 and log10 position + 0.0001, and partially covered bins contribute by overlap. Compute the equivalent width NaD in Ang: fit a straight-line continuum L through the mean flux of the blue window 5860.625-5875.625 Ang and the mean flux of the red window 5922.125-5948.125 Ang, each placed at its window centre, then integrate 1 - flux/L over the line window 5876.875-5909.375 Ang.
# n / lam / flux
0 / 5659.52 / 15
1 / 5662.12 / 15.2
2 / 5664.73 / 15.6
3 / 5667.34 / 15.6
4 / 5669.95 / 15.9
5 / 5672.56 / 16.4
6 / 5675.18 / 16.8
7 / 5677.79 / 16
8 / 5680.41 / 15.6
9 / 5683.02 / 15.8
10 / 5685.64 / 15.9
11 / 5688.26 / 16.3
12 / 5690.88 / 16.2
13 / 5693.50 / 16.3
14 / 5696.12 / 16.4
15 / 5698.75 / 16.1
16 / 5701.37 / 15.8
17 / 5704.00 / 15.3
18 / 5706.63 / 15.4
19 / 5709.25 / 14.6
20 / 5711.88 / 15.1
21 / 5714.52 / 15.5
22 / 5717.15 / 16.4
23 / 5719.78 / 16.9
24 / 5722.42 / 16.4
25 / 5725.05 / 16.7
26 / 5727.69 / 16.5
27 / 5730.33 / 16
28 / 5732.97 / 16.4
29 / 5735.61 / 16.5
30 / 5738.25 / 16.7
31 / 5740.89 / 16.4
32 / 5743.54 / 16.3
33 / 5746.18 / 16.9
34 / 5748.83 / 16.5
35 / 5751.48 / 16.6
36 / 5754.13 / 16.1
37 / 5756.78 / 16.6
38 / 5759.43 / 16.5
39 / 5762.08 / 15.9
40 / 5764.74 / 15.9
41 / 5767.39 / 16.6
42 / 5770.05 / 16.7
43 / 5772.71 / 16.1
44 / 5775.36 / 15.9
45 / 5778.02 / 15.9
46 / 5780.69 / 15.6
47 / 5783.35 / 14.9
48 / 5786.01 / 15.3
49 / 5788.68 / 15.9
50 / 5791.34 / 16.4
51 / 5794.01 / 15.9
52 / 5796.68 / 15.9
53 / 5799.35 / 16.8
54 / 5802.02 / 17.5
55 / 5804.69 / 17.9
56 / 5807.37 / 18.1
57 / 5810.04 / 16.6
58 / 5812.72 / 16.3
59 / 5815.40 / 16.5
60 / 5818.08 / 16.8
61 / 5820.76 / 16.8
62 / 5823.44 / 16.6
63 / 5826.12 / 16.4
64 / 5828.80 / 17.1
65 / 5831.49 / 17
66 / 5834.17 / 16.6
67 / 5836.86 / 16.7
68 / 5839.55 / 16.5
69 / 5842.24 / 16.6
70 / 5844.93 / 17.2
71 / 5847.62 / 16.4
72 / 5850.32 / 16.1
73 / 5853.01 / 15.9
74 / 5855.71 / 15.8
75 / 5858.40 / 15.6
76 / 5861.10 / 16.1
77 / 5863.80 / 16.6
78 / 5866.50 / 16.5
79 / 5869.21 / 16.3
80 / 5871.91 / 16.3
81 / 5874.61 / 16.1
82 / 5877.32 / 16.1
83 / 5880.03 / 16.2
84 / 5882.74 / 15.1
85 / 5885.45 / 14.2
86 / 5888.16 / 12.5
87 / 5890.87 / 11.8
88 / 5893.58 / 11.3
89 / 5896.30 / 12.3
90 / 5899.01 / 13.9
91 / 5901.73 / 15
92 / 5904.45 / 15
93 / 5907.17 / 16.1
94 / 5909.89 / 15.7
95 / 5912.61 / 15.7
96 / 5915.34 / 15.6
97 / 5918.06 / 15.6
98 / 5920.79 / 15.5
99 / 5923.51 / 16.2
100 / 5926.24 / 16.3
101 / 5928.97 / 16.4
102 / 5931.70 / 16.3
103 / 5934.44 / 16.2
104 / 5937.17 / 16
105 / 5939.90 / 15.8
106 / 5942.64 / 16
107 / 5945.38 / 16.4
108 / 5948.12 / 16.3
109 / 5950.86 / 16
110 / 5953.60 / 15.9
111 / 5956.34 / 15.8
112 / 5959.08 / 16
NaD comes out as 4.33 Ang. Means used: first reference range 16.3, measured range 14.1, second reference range 16.2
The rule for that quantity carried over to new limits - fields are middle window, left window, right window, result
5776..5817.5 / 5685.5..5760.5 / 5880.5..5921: -2.5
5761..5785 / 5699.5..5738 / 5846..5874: 0.2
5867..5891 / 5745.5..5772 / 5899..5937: 1.1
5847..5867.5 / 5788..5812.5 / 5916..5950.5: 0.5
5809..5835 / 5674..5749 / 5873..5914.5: -2.6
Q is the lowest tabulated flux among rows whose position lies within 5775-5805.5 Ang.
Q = 14.9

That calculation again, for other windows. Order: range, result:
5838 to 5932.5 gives 11.3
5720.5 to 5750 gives 16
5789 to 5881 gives 15.6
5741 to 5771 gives 15.9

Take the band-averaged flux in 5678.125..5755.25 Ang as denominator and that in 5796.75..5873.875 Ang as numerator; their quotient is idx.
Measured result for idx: 1.03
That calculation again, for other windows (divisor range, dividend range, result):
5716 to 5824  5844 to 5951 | 0.94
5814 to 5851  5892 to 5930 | 0.90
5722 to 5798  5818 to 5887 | 1.00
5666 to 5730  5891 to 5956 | 0.96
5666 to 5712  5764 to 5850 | 1.04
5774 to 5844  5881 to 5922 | 0.87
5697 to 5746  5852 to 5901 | 0.93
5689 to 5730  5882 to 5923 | 0.90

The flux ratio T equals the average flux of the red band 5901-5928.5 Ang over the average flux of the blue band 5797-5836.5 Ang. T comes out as 0.93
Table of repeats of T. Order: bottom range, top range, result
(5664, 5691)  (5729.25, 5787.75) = 1.01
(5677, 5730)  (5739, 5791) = 1.01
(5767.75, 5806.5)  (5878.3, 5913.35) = 0.88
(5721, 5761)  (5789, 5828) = 1.02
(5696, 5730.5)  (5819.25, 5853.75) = 1.04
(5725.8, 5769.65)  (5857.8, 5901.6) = 0.90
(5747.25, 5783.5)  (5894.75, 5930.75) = 0.95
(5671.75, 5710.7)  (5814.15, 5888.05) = 1.02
